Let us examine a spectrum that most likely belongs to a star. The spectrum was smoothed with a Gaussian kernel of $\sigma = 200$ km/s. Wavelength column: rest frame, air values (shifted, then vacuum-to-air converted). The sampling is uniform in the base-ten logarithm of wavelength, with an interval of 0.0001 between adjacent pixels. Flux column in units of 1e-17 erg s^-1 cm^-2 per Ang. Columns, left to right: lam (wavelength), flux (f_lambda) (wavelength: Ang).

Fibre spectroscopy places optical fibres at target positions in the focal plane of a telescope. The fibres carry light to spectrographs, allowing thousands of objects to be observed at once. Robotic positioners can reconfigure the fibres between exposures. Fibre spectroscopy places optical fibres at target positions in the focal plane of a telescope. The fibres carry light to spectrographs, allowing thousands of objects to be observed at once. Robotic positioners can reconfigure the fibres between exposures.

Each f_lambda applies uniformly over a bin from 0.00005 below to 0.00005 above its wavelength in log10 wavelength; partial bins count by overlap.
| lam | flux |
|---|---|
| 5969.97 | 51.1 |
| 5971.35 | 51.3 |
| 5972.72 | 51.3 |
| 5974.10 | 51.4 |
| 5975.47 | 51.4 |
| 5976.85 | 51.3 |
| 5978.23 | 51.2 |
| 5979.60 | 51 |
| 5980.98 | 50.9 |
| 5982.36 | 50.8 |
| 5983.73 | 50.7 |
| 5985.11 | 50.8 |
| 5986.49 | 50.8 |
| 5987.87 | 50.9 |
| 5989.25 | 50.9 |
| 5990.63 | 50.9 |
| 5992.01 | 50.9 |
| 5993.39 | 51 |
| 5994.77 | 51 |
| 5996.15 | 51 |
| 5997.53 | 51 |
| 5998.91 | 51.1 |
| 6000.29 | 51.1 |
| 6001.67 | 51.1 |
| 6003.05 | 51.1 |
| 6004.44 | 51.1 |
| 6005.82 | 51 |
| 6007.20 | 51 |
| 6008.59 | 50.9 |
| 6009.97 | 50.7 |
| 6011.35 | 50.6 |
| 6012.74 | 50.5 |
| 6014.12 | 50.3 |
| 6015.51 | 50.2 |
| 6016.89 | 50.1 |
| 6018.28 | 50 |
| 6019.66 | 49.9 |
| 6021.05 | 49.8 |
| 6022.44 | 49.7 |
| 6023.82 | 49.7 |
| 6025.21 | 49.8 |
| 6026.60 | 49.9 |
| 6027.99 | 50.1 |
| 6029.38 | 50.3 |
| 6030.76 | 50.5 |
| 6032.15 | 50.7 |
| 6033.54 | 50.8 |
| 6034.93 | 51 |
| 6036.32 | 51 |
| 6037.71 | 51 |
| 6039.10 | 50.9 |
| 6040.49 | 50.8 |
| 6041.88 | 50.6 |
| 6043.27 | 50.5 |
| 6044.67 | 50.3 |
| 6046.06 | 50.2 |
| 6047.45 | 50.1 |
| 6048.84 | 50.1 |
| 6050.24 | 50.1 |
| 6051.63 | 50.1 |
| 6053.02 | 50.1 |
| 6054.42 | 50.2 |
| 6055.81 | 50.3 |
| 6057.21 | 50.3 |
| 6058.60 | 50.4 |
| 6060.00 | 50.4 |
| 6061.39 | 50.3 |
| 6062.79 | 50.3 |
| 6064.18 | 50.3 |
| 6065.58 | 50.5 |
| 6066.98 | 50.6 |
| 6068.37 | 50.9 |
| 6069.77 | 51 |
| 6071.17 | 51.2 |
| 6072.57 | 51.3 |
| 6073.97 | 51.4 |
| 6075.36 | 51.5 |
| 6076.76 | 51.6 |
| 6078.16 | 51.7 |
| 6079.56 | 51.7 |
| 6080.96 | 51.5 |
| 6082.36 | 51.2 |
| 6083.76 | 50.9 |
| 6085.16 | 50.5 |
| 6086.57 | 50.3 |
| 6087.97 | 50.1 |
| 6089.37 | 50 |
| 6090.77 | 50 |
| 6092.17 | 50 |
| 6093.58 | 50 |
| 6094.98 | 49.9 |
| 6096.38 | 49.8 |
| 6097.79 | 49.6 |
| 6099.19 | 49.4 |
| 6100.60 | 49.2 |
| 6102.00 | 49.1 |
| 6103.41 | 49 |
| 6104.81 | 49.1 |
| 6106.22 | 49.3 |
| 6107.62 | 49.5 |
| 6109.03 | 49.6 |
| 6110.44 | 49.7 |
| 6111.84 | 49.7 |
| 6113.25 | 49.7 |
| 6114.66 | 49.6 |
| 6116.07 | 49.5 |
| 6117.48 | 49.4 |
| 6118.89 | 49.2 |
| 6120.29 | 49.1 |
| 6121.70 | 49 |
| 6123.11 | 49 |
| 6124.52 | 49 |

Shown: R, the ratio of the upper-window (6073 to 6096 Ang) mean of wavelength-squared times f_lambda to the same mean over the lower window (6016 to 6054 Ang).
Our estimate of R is 1.03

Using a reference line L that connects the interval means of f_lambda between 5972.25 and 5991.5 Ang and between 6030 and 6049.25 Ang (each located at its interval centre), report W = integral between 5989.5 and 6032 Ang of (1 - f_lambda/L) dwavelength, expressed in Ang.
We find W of 0.23 Ang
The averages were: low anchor 51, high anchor 50.6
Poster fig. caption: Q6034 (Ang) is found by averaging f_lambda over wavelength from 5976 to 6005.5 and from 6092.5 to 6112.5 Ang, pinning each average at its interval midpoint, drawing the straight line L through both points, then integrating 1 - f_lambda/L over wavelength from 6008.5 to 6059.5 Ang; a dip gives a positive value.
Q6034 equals 0.1 Ang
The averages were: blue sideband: 51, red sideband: 49.5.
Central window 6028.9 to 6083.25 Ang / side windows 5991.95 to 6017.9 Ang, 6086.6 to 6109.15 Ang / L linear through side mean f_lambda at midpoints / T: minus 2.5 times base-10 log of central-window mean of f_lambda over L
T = -0.012 mag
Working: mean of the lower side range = 50.8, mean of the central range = 50.7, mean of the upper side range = 49.6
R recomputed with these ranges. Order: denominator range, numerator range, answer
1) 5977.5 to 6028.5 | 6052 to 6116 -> 1.02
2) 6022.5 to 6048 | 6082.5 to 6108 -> 1.01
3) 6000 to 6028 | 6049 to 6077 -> 1.02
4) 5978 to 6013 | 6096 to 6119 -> 1.01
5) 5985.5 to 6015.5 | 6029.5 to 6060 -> 1.01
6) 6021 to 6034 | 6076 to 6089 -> 1.04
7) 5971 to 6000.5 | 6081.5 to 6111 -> 1.01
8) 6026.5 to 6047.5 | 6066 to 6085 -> 1.03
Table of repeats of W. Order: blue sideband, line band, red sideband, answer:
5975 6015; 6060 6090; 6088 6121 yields -0.6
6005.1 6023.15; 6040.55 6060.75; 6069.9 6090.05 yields 0.2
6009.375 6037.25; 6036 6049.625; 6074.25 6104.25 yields -0.1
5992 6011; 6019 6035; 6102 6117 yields 0.2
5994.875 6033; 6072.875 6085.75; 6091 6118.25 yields -0.4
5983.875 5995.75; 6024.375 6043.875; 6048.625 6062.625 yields -0.1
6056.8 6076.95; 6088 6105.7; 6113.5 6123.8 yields 0.1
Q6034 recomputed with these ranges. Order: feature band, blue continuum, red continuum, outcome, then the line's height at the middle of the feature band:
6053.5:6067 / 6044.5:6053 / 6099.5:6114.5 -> -0.1 Ang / 50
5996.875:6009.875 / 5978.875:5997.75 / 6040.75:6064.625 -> -0.1 Ang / 50.8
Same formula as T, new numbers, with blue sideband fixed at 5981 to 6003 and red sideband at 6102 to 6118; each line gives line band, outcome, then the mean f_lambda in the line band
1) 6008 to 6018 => 0.00 mag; 50.5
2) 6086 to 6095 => -0.01 mag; 50.1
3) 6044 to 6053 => 0.00 mag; 50.2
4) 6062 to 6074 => -0.02 mag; 50.8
